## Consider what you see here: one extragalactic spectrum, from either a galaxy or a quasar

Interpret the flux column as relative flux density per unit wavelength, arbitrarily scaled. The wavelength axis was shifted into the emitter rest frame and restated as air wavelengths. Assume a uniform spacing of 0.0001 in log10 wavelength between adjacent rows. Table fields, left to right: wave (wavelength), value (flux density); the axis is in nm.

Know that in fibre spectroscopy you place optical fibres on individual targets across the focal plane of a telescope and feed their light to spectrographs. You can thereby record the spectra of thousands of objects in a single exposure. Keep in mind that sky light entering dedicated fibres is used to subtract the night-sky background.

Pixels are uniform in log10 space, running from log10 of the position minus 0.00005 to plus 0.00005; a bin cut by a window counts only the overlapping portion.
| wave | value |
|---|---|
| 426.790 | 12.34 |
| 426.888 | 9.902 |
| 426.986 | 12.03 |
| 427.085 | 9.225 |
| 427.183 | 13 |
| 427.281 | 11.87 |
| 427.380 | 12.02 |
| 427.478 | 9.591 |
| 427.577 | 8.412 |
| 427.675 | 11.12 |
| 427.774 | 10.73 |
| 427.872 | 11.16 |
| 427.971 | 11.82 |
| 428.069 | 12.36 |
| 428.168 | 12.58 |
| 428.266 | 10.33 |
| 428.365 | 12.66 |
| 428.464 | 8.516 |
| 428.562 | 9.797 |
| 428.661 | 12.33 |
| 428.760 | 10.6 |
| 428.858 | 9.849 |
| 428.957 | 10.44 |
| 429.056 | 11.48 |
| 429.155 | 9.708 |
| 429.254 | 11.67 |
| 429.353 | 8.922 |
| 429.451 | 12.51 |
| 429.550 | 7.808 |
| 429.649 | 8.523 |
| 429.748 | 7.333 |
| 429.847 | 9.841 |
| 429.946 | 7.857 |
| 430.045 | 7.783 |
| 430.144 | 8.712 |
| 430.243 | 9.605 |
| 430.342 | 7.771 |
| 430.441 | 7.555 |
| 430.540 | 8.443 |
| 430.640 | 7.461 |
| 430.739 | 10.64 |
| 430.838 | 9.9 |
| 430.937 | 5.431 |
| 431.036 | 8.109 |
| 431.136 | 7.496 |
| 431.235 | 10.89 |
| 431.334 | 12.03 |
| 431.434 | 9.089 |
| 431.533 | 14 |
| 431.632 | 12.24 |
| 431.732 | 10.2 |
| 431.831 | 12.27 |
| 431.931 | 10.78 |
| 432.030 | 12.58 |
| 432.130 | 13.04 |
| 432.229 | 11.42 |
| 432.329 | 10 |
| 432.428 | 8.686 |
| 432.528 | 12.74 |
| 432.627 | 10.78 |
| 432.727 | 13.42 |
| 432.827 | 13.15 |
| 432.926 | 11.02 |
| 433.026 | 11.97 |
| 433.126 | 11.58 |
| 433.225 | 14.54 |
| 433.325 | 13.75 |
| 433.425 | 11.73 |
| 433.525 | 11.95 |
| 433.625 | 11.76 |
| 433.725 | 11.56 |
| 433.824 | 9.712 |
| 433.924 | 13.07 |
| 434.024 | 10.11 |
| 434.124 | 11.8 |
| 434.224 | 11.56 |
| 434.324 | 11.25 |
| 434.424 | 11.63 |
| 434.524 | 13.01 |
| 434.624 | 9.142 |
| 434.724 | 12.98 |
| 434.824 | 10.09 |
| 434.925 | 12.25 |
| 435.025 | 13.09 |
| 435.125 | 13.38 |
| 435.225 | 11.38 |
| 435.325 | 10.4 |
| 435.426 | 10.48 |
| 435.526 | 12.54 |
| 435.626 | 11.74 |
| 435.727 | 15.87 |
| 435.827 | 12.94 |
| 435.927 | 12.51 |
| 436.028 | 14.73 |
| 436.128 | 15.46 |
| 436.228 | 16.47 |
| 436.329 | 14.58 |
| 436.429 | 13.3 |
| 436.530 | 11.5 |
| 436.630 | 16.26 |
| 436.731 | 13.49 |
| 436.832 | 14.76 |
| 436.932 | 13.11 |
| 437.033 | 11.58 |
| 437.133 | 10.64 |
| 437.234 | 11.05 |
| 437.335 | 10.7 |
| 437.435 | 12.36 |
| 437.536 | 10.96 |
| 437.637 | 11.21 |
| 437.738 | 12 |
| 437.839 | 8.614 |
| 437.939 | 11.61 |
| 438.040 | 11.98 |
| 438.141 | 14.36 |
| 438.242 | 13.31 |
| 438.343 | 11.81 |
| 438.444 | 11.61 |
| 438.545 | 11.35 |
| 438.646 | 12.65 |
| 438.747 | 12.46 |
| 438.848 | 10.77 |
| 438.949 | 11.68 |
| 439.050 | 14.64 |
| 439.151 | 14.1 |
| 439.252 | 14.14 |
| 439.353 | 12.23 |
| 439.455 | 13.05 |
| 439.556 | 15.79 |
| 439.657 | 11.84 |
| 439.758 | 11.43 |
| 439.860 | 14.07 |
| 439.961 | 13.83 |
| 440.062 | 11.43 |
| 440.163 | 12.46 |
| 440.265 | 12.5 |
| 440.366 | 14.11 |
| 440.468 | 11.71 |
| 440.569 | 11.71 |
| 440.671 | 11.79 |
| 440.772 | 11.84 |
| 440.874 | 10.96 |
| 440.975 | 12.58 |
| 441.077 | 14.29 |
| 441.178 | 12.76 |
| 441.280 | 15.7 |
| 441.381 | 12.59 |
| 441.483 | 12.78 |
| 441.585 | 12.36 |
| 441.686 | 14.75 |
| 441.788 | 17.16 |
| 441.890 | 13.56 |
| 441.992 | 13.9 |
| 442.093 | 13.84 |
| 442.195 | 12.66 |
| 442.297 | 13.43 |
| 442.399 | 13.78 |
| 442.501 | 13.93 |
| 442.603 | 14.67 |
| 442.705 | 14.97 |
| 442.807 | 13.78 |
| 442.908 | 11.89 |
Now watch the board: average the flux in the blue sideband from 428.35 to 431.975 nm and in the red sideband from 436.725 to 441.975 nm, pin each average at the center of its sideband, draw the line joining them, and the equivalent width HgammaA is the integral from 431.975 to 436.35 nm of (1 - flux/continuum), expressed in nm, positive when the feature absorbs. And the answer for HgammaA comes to -0.49 nm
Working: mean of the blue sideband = 9.71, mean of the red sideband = 12.6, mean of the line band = 12.2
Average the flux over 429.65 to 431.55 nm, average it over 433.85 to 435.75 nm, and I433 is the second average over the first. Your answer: 1.33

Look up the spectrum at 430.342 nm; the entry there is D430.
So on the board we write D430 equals 7.771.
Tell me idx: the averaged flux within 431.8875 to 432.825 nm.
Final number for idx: 11.6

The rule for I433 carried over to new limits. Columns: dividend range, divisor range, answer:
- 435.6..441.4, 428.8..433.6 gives 1.23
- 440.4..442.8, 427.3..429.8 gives 1.27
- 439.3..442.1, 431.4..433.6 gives 1.10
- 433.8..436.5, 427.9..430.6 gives 1.26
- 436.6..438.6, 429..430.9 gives 1.33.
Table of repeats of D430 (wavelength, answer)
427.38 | 12.02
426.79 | 12.34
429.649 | 8.523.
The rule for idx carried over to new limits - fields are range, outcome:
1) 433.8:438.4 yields 12.3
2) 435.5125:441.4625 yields 12.8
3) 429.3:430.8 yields 8.74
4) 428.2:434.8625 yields 10.6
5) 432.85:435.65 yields 11.8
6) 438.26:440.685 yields 12.7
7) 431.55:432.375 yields 11.7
